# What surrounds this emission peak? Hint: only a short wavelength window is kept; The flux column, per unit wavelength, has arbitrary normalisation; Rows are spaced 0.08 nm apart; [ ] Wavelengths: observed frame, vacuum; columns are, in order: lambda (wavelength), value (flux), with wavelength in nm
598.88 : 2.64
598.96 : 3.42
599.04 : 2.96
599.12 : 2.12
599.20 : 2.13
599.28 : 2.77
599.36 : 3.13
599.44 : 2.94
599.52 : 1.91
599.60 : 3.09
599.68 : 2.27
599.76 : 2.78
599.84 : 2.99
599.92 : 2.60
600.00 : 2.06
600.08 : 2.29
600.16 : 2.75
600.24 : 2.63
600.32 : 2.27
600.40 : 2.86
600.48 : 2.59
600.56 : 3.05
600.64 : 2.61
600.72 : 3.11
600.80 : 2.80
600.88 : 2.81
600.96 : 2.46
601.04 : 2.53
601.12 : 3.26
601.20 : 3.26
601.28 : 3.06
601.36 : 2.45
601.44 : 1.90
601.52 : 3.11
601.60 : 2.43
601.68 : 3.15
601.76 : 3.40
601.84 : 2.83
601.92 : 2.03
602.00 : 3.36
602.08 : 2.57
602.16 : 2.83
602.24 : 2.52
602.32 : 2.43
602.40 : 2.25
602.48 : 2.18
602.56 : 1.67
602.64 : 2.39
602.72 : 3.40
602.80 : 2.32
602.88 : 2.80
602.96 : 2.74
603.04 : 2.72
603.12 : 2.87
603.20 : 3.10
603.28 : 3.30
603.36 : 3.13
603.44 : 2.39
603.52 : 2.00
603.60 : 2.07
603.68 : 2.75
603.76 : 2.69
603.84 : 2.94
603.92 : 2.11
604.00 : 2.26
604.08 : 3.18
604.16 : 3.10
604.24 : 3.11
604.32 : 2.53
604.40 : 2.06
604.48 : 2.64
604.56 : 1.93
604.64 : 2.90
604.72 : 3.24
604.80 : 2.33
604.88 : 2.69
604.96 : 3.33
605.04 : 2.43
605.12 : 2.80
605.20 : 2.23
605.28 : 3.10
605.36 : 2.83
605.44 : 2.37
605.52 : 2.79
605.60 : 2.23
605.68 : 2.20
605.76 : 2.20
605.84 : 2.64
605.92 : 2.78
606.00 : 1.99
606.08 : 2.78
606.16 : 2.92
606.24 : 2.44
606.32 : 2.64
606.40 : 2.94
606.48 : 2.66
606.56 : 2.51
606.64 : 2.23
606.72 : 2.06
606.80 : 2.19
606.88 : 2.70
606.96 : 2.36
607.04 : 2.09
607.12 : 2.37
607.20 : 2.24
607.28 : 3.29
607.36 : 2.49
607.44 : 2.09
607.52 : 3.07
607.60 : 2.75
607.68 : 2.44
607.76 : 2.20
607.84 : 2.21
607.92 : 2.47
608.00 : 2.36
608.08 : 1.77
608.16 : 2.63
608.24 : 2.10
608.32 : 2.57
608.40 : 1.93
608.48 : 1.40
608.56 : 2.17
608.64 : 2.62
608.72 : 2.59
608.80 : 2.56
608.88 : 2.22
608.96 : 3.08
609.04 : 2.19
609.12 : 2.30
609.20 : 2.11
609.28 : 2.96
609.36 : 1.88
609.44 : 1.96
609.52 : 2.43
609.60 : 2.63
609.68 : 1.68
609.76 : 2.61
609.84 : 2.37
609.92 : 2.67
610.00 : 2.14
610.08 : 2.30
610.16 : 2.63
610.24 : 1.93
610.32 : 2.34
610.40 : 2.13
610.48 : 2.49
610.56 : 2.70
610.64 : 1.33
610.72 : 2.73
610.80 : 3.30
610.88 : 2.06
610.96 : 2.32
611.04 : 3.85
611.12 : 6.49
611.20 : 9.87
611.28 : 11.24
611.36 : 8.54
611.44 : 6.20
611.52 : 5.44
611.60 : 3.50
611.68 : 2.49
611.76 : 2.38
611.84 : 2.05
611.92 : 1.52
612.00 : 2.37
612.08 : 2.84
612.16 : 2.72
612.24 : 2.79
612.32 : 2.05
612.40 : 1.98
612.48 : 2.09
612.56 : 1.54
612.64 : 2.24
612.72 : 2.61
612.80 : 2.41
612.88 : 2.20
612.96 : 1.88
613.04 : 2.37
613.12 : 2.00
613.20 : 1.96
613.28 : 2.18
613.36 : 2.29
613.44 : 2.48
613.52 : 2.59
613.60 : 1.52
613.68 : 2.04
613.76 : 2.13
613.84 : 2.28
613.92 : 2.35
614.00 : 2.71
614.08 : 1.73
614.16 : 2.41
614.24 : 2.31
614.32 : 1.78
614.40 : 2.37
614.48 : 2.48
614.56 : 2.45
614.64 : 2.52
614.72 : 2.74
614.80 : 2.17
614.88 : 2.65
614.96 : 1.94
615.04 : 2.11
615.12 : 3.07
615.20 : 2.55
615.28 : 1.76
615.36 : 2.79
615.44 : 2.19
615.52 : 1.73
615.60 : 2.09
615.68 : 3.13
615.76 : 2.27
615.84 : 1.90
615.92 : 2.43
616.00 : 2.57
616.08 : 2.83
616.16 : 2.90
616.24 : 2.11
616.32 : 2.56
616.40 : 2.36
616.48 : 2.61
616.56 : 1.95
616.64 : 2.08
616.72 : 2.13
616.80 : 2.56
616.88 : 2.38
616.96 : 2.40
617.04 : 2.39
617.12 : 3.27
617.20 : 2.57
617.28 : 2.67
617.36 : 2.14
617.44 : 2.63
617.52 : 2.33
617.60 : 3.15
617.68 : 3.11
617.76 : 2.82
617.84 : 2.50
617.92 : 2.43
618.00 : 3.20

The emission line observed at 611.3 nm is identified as H-beta 4861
